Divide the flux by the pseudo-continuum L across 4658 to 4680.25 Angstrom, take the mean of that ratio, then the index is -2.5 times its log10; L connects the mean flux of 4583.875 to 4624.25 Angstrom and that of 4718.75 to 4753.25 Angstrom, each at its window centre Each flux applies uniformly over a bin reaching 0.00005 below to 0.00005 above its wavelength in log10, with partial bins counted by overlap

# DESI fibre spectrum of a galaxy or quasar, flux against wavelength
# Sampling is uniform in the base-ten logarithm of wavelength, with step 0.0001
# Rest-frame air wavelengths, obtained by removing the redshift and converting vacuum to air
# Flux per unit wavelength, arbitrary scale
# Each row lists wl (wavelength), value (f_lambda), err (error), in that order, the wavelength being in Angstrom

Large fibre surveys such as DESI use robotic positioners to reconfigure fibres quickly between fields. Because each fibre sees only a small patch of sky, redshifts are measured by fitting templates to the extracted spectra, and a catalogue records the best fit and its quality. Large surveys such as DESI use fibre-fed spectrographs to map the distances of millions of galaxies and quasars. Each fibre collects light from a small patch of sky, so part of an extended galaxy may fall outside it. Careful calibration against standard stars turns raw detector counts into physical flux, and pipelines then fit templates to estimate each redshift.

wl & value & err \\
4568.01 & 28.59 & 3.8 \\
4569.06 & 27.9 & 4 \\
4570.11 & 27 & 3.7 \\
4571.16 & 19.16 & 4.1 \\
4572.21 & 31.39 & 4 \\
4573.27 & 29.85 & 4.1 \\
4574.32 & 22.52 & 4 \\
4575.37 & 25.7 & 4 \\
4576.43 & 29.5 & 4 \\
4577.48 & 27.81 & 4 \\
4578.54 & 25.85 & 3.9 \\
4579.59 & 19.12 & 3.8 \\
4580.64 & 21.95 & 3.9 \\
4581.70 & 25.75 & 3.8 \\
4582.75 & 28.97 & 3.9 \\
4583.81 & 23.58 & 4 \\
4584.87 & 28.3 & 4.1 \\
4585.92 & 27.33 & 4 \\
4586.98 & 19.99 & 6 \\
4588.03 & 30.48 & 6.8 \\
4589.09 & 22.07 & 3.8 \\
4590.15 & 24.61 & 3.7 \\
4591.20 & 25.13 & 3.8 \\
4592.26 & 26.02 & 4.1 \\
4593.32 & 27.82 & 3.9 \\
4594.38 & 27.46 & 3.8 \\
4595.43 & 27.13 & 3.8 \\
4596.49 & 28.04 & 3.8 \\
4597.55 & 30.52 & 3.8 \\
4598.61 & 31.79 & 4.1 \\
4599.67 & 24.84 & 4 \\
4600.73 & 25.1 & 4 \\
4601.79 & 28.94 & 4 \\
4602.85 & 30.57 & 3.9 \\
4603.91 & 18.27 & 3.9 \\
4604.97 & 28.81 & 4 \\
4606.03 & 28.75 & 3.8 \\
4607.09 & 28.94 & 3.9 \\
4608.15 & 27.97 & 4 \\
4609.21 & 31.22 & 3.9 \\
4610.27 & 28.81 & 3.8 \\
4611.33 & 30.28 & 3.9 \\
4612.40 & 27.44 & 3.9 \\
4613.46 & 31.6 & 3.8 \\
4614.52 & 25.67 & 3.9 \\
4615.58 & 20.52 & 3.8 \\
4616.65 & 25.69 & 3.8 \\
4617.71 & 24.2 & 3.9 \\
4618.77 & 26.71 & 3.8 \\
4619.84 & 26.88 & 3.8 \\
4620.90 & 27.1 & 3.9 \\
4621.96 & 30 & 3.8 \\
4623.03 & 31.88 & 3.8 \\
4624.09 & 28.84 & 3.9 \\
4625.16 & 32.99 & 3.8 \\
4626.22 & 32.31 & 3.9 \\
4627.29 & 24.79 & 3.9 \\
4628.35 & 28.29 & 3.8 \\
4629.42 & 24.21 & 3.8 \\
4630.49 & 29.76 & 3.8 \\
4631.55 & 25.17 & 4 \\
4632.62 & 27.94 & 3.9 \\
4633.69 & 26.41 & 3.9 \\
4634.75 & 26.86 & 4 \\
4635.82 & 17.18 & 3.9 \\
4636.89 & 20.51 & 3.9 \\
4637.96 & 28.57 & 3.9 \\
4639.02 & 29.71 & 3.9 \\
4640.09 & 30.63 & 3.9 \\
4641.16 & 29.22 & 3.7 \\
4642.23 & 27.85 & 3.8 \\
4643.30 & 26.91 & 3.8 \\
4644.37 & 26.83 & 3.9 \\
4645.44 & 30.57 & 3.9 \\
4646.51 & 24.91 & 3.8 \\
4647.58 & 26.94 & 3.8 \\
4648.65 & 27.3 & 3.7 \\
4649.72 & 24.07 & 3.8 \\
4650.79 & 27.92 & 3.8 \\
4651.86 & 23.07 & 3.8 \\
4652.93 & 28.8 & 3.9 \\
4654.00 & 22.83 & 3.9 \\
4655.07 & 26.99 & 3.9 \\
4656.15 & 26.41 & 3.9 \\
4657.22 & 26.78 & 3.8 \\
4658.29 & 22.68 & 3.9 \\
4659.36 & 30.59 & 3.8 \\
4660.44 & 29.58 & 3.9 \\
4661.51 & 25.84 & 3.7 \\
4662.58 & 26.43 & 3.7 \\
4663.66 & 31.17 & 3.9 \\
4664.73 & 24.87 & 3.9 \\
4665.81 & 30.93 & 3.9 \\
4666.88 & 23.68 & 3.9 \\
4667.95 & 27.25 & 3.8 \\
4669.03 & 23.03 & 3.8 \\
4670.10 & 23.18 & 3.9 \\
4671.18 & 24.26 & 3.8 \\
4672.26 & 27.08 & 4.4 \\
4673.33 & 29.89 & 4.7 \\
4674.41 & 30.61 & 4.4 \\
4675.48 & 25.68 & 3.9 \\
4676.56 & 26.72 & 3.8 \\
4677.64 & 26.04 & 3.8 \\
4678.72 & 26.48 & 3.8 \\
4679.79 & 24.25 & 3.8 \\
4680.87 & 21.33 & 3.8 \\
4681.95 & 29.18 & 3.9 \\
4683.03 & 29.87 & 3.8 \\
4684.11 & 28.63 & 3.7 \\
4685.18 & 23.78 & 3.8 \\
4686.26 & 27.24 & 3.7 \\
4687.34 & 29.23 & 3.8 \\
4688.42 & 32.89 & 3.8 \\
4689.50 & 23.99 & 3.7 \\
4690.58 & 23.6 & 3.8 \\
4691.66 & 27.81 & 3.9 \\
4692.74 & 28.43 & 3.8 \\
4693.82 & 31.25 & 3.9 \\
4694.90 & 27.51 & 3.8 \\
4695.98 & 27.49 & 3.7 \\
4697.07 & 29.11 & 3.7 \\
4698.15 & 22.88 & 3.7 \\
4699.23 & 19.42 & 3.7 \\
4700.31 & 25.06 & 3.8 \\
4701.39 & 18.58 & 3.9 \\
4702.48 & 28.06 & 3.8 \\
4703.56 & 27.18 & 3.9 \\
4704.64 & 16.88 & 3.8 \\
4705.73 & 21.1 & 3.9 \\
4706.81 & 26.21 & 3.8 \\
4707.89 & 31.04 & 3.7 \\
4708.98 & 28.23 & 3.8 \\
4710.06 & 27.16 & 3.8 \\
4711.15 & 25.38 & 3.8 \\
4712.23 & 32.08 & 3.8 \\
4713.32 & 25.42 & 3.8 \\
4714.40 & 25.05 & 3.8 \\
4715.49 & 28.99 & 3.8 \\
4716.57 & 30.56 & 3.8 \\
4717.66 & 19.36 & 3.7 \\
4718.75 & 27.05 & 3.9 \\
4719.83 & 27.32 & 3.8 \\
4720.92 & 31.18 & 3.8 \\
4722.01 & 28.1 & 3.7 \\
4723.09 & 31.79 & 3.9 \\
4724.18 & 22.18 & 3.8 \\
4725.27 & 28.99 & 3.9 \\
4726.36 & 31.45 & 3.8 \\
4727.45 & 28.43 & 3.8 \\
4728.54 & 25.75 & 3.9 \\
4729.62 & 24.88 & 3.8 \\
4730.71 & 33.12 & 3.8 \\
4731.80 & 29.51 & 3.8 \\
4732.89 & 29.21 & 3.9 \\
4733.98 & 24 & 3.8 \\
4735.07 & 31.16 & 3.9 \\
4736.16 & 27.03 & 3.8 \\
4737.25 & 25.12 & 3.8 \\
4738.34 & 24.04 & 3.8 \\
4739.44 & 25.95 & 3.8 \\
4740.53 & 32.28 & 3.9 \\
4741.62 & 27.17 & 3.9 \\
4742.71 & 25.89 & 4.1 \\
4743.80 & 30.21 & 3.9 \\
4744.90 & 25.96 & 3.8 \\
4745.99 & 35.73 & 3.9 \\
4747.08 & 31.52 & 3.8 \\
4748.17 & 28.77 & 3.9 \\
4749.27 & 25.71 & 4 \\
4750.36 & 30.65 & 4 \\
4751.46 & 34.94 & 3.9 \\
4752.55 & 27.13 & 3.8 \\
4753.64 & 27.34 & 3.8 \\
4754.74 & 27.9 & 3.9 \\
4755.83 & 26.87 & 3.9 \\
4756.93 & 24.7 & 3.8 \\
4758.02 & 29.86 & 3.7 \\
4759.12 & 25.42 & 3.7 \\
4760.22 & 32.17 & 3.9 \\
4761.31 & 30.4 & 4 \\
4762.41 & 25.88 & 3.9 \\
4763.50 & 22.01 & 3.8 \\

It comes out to 0.04 mag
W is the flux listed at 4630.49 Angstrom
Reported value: 29.76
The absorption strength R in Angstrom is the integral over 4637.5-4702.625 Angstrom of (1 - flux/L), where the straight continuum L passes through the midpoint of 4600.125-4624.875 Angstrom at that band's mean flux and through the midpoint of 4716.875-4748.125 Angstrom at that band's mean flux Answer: 2.5 Angstrom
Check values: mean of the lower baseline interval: 27.6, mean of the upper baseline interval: 28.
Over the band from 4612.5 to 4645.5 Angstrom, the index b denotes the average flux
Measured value 27.2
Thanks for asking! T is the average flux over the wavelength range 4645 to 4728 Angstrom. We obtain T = 26.7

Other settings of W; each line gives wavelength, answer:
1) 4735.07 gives 31.16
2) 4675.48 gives 25.68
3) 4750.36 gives 30.65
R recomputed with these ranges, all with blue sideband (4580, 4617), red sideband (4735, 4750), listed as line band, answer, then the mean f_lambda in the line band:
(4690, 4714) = 1.70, 25.9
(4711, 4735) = 0.21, 27.8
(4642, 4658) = 0.52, 26.5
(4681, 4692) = 0.13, 27.4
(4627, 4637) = 0.68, 25.3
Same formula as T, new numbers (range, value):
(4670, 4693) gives 26.9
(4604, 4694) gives 27.1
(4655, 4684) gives 26.7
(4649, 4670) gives 26.4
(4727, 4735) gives 28.1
